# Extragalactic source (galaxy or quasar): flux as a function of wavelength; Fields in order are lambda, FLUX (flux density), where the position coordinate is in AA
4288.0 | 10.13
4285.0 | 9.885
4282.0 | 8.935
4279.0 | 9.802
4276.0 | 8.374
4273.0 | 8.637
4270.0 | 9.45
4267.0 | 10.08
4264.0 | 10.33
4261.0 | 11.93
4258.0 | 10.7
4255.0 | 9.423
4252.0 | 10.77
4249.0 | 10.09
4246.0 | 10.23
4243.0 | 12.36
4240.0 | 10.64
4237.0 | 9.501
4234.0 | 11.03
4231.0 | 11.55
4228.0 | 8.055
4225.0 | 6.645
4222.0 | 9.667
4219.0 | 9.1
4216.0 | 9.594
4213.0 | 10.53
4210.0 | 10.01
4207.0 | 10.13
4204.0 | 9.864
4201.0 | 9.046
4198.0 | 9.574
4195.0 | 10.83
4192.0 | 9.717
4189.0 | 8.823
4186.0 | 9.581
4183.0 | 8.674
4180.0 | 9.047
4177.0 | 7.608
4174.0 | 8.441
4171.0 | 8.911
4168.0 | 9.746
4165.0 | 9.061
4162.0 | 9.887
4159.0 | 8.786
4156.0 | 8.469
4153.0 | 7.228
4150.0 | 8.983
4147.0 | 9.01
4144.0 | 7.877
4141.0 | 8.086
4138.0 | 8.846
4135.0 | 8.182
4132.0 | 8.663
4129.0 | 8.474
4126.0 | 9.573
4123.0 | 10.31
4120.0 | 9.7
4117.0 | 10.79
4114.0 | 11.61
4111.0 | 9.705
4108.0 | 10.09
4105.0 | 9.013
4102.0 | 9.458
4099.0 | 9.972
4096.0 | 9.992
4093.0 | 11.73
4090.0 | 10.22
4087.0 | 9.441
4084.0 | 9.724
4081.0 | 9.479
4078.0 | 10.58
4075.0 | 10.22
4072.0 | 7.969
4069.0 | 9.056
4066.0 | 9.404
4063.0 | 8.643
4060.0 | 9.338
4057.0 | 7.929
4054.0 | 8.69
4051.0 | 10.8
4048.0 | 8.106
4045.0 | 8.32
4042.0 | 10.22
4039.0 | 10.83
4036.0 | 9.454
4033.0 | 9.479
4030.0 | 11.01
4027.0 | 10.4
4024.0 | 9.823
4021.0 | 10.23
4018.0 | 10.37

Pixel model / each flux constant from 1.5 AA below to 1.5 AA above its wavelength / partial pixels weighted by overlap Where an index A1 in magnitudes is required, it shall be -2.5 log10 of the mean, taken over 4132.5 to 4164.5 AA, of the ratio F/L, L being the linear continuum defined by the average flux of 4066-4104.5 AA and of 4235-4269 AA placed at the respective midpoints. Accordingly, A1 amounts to 0.18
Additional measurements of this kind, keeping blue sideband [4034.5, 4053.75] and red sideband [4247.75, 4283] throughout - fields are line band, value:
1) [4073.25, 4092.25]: -0.04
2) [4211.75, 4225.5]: 0.06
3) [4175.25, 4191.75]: 0.11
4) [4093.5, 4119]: -0.05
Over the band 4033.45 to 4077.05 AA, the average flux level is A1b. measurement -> 9.24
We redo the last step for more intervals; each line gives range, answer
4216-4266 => 10.1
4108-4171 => 9.17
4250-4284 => 9.86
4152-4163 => 8.6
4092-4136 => 9.81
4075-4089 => 9.87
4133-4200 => 8.88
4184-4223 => 9.72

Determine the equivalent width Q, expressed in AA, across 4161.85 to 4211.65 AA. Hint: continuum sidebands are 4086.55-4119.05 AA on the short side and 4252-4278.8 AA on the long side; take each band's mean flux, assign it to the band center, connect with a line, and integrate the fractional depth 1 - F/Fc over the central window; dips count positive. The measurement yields 3.5 AA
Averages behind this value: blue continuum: 10.2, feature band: 9.34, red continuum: 9.91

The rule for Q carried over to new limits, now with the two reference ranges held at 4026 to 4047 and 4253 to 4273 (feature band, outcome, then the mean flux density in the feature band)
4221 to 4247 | 0.5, 9.96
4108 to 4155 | 4.1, 9.16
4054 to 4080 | 2.2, 9.12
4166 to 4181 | 2.0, 8.75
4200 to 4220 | 0.7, 9.79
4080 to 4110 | 0.2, 9.92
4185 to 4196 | 0.4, 9.7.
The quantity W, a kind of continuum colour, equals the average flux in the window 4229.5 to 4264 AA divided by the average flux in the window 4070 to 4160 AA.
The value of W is 1.14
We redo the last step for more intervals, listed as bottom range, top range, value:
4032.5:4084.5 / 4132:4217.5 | 0.97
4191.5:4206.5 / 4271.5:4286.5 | 0.93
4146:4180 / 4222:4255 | 1.15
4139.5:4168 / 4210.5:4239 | 1.10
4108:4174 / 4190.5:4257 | 1.09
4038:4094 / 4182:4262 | 1.05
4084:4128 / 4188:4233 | 0.95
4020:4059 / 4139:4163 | 0.88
